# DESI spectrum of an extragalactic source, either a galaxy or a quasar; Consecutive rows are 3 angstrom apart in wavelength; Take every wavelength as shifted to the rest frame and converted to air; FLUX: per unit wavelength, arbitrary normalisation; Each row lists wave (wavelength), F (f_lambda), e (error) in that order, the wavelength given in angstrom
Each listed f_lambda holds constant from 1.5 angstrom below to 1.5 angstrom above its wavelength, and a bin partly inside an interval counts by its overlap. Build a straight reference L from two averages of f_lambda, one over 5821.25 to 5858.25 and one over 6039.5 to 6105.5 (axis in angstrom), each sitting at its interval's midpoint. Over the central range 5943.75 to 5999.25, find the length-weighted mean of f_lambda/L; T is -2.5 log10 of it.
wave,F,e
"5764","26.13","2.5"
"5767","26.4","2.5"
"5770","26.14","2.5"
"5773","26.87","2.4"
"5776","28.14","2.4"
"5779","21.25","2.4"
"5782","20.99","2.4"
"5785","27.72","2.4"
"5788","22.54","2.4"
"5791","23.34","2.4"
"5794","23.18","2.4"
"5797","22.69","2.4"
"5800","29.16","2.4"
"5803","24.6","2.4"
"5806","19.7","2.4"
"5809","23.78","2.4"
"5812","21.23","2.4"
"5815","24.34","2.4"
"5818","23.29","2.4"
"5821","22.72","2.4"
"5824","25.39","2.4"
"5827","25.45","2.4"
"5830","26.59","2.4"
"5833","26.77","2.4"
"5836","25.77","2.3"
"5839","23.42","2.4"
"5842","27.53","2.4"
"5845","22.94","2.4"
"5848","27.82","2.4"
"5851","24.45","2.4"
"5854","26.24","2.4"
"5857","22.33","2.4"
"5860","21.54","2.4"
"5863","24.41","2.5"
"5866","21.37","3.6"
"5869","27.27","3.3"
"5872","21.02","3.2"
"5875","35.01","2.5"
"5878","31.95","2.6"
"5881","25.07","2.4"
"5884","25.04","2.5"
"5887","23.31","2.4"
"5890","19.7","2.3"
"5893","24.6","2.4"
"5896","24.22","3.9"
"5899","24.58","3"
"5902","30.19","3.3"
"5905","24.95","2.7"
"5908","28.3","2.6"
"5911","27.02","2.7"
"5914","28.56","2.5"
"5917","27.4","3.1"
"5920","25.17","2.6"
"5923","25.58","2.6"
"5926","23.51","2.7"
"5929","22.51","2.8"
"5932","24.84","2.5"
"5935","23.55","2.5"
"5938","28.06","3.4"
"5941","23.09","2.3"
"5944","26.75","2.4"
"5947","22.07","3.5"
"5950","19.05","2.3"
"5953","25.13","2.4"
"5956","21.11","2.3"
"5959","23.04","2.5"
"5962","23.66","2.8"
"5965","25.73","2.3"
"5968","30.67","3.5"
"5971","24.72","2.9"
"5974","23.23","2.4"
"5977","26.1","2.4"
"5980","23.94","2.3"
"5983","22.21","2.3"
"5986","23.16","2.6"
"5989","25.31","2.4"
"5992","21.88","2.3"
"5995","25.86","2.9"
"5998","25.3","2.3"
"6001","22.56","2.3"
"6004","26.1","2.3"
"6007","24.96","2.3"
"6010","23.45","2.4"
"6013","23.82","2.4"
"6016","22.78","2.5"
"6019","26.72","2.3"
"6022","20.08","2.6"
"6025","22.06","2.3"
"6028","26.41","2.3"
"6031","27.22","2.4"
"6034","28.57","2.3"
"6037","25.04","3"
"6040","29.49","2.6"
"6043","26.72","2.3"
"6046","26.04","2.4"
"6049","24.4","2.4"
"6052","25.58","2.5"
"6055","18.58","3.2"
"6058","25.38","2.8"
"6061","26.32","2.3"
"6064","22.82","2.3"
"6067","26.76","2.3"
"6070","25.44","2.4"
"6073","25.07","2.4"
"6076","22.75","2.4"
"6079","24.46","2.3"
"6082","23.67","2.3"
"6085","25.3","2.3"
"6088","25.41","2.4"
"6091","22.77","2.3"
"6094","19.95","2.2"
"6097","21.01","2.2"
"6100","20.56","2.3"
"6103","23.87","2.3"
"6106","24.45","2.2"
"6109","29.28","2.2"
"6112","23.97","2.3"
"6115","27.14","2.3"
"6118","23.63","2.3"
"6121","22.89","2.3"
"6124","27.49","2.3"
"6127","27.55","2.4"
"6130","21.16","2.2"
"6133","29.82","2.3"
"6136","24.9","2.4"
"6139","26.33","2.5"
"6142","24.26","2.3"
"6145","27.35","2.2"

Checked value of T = 0.02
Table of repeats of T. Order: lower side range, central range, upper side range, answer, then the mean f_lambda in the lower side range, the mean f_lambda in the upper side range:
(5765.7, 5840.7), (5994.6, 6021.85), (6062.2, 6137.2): 0.006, 24.5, 24.5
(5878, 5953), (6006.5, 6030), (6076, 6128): 0.035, 25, 24.2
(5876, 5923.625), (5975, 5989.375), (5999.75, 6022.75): 0.022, 26.1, 23.9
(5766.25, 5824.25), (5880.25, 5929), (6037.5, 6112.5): -0.049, 24.1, 24.4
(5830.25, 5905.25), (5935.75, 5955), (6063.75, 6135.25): 0.049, 25.3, 24.5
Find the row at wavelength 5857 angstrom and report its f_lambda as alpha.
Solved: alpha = 22.33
